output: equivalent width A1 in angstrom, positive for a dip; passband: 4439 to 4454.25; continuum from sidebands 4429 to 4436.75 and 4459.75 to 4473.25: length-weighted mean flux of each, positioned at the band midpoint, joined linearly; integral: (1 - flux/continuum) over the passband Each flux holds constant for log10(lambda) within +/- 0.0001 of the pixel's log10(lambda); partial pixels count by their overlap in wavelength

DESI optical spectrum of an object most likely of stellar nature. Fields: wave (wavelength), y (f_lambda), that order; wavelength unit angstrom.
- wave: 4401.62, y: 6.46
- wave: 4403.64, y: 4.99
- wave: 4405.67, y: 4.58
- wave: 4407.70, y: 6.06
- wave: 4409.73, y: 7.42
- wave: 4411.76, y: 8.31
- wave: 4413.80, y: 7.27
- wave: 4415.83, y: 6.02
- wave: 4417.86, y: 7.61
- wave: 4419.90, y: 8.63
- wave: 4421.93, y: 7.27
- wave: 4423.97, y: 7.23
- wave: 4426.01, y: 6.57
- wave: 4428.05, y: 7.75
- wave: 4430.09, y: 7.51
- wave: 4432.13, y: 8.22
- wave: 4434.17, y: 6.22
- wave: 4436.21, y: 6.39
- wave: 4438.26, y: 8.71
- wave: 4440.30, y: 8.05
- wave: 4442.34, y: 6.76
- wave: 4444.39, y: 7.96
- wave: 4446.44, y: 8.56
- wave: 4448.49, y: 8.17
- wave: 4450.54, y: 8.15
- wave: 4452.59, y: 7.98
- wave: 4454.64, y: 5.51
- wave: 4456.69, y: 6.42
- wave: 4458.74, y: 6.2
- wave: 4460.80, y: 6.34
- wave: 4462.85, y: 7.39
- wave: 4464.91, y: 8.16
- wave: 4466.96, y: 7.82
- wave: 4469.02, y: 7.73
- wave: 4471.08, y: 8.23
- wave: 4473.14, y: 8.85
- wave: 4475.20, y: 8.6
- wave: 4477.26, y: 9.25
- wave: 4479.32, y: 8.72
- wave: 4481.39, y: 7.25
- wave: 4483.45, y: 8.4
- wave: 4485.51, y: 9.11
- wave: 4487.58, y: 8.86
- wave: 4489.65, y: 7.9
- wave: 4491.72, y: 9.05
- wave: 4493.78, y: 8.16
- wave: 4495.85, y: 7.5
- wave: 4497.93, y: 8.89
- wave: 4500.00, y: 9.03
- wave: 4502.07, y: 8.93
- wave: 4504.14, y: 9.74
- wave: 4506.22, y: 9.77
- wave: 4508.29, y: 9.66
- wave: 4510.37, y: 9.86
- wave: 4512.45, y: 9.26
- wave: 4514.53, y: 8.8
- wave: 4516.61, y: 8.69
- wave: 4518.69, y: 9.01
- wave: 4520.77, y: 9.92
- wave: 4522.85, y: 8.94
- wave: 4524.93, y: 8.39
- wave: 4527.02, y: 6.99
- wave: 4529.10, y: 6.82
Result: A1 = -1.0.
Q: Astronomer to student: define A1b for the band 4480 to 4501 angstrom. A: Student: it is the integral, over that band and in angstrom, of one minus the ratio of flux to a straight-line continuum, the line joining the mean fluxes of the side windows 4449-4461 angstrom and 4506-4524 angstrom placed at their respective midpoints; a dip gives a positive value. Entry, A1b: -0.31 angstrom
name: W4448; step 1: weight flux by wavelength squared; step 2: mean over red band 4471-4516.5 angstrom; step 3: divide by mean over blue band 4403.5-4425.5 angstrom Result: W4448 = 1.32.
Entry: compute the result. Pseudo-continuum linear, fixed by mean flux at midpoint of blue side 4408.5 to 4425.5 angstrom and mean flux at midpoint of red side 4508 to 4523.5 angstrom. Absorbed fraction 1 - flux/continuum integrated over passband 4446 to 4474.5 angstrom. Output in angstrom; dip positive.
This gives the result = 2.4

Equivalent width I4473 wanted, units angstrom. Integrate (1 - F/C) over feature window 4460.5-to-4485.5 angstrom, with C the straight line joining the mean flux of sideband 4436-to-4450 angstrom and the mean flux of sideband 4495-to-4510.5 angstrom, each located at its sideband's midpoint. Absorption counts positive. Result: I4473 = 1.1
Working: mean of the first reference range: 7.89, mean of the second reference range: 9.15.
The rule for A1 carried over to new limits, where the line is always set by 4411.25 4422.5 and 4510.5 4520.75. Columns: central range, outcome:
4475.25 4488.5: -0.1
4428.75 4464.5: 2.8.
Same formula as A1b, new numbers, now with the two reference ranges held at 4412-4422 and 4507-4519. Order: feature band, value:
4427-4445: 0.7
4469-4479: -0.1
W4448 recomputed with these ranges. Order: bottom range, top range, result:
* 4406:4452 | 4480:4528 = 1.22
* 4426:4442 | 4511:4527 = 1.24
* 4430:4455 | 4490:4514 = 1.22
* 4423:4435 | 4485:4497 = 1.19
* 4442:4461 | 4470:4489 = 1.20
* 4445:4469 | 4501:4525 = 1.29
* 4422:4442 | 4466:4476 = 1.14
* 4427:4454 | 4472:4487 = 1.14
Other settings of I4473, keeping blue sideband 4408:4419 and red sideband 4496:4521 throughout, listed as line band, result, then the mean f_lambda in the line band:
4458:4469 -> 1.37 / 7.26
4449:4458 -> 1.13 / 7.06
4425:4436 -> 0.60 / 7.19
